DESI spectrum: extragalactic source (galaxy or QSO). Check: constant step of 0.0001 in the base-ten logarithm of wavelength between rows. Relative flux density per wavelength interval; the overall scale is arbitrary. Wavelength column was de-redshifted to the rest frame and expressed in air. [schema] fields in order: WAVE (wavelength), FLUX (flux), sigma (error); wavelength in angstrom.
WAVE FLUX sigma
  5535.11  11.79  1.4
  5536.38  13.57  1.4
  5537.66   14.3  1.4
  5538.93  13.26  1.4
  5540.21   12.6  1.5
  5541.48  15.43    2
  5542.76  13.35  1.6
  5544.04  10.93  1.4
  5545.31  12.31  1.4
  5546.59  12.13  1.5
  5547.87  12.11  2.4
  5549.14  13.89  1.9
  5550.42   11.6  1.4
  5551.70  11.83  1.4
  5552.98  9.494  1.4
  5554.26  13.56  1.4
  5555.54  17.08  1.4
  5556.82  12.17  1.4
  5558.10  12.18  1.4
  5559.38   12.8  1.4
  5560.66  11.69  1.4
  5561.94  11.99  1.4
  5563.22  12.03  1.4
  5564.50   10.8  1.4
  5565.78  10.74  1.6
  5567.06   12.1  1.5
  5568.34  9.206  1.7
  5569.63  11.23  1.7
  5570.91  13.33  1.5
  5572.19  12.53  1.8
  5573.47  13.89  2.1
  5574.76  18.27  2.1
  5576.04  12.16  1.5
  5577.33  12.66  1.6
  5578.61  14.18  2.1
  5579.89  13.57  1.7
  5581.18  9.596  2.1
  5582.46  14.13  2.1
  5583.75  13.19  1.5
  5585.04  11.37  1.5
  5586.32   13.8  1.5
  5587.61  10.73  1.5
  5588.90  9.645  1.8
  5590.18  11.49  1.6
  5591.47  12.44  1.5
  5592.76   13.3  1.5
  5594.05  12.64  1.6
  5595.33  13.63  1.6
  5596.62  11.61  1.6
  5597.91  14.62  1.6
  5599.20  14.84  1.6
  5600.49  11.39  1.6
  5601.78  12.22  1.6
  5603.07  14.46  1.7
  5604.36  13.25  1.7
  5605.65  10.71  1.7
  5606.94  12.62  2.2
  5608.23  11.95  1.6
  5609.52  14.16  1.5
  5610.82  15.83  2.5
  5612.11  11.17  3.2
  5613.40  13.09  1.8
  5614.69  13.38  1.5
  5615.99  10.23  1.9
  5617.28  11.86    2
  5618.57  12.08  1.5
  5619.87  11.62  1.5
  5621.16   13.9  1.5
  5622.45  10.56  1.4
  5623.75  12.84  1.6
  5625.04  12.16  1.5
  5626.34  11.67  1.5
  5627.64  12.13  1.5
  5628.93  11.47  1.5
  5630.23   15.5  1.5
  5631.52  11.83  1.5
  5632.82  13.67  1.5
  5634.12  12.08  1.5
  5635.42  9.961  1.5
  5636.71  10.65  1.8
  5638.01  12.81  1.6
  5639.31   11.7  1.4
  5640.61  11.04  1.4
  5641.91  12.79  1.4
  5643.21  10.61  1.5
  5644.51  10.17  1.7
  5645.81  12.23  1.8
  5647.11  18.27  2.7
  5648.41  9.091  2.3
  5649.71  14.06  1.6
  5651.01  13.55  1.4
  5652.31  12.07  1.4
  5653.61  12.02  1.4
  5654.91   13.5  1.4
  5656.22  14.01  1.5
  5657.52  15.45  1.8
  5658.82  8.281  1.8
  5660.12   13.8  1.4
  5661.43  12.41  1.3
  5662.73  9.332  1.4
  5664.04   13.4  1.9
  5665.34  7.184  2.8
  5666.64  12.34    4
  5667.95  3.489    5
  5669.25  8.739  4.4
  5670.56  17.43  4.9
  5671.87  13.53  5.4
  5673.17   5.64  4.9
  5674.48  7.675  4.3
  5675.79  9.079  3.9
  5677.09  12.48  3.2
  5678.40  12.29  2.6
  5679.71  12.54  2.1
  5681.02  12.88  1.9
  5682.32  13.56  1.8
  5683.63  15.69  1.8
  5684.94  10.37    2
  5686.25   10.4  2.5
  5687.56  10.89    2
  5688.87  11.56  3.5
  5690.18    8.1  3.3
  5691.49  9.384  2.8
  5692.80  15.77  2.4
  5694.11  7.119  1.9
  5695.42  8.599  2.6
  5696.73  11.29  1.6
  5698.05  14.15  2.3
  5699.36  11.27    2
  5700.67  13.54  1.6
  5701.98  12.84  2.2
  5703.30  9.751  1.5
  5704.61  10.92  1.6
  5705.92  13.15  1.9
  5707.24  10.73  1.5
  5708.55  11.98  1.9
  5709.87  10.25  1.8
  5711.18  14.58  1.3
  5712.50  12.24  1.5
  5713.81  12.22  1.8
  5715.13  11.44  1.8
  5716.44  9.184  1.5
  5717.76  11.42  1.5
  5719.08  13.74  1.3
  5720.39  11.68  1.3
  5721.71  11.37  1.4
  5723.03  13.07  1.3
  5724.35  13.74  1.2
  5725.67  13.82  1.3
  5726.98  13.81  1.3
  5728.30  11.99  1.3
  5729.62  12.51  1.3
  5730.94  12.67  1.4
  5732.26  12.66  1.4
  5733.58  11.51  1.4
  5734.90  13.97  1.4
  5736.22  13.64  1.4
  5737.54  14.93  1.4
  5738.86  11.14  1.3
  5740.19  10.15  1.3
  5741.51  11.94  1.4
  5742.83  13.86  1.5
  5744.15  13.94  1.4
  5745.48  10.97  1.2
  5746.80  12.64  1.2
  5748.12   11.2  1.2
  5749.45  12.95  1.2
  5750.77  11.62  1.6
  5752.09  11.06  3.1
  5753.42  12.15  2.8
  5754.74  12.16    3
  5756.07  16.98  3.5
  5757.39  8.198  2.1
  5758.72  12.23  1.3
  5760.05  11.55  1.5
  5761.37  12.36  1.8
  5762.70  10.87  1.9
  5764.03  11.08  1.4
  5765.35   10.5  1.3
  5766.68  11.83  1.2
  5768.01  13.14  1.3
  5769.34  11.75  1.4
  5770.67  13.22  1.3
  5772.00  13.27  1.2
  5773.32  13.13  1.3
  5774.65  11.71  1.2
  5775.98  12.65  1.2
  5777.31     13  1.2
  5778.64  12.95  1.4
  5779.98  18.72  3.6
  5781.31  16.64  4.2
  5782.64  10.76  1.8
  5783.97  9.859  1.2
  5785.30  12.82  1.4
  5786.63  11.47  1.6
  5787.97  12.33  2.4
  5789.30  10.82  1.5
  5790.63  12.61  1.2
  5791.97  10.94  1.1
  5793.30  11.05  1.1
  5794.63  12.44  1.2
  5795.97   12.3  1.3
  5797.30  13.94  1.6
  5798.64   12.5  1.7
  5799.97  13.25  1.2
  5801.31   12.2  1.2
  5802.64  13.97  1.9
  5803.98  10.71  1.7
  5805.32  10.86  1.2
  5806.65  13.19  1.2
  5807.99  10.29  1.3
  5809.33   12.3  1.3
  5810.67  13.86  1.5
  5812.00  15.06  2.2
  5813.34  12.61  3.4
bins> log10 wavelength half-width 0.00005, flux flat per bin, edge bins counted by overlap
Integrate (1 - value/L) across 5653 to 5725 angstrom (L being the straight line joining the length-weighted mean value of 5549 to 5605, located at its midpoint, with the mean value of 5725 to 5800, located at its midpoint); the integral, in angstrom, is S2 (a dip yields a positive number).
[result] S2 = 5.64 angstrom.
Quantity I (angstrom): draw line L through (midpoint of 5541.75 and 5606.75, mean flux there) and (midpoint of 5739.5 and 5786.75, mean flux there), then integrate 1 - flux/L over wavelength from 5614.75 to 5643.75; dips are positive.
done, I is 1.1 angstrom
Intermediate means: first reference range 12.5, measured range 12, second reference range 12.4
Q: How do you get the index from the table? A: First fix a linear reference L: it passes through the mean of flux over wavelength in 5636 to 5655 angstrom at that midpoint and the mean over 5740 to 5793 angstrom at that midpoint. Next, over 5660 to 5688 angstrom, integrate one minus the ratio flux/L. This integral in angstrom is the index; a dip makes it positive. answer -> 2.7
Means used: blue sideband 12.3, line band 11.1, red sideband 12.3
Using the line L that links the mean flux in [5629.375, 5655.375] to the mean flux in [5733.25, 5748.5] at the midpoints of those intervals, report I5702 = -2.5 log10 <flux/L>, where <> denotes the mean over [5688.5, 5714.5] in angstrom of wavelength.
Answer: 0.09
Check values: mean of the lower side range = 12.4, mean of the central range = 11.5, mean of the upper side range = 12.5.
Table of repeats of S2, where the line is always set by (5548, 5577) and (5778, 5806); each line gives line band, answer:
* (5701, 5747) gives 0.8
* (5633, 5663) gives 0.6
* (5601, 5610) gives -0.2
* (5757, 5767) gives 1.1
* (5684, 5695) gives 1.7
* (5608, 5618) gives -0.2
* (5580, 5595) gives 0.4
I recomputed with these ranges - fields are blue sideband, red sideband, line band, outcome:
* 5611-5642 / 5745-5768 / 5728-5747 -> -1.1 angstrom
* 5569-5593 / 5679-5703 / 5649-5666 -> -0.4 angstrom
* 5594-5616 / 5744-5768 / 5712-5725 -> 0.2 angstrom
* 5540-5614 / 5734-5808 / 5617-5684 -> 3.4 angstrom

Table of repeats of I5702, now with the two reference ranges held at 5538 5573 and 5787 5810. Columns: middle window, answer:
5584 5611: -0.031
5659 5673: 0.127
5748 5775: 0.005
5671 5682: 0.115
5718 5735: -0.050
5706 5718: 0.049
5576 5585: -0.036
